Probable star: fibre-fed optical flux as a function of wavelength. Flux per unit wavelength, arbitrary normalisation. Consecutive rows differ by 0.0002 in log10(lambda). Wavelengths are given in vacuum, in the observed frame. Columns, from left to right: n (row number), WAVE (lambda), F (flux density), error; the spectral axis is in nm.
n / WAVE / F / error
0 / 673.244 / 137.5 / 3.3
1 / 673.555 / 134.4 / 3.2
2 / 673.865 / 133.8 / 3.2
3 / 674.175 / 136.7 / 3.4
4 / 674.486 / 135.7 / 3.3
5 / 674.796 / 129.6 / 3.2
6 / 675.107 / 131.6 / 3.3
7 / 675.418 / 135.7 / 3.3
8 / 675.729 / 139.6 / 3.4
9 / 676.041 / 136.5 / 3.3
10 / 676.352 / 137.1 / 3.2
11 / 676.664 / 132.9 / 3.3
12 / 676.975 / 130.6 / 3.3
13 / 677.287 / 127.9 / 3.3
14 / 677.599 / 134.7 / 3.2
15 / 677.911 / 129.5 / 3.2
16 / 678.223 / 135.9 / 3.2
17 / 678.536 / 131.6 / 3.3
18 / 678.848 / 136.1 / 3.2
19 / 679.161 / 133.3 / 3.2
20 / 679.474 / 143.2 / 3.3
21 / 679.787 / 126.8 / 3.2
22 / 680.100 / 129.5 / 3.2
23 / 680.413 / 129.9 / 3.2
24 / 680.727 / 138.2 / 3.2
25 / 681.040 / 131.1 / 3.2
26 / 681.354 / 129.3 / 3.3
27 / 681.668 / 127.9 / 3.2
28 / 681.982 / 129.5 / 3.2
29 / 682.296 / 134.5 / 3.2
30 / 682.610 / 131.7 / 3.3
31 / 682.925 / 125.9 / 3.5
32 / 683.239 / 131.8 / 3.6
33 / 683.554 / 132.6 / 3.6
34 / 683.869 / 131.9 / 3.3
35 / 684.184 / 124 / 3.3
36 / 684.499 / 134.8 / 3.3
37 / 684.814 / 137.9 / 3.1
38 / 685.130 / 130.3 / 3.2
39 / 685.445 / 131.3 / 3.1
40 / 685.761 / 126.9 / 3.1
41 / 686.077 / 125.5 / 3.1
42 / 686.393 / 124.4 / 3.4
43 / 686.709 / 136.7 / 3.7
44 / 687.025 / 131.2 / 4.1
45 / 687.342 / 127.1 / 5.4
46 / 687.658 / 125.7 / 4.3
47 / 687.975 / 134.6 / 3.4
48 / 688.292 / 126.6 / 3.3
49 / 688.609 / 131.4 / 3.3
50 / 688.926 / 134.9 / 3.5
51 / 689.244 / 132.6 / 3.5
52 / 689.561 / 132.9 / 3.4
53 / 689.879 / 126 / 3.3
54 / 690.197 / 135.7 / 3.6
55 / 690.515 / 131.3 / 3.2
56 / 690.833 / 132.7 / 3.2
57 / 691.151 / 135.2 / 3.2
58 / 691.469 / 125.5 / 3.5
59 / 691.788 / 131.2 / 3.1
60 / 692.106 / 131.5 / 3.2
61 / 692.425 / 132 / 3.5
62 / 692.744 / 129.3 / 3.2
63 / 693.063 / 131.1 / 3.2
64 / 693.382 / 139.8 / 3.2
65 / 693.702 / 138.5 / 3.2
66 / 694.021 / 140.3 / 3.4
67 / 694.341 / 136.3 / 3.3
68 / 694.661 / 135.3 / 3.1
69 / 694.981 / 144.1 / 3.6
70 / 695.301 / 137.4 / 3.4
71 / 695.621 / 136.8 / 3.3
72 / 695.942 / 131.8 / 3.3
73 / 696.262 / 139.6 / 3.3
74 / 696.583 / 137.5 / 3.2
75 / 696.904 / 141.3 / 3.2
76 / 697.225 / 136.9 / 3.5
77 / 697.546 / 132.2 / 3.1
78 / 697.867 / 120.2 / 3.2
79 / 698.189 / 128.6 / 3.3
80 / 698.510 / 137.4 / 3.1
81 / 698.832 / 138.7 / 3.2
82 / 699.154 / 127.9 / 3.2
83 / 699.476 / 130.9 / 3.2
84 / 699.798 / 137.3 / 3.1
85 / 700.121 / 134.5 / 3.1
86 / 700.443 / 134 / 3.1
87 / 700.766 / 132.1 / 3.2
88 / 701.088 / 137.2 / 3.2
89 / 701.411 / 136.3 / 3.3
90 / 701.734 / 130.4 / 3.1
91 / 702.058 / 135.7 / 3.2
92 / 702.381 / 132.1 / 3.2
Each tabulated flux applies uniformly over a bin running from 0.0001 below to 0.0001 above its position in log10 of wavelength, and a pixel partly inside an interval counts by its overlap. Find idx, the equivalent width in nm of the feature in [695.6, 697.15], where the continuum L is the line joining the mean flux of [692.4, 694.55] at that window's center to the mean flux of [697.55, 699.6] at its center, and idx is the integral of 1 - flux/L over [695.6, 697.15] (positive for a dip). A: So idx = -0.05 nm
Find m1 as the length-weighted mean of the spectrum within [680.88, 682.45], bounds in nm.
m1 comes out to 130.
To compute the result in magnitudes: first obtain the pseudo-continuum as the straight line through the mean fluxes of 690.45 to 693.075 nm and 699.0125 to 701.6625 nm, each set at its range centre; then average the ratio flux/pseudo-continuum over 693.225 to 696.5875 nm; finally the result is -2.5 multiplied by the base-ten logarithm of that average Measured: -0.05 mag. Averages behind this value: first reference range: 131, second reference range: 134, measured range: 138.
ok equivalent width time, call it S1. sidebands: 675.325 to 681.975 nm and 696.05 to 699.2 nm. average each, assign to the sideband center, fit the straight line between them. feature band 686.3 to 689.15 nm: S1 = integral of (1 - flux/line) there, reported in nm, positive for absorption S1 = 0.07 nm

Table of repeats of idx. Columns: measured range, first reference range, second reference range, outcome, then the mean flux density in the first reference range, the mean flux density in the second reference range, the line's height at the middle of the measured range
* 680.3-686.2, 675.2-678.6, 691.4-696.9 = 0.16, 134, 136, 134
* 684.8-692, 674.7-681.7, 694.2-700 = 0.19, 133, 135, 134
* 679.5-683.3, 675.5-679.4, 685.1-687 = 0.03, 134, 129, 132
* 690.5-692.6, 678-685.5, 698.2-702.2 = 0.03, 132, 134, 133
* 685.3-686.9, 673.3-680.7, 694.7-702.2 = 0.06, 134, 135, 134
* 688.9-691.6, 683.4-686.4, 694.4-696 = 0.04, 130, 137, 134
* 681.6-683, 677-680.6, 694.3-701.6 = 0.03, 133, 135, 133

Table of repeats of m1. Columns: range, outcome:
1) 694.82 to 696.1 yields 138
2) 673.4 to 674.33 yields 135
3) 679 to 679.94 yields 134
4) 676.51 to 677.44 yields 131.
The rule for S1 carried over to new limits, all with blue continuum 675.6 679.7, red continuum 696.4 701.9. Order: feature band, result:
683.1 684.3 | 0.04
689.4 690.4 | 0.02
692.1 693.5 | 0.01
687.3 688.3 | 0.04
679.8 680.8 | 0.02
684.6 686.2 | 0.04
